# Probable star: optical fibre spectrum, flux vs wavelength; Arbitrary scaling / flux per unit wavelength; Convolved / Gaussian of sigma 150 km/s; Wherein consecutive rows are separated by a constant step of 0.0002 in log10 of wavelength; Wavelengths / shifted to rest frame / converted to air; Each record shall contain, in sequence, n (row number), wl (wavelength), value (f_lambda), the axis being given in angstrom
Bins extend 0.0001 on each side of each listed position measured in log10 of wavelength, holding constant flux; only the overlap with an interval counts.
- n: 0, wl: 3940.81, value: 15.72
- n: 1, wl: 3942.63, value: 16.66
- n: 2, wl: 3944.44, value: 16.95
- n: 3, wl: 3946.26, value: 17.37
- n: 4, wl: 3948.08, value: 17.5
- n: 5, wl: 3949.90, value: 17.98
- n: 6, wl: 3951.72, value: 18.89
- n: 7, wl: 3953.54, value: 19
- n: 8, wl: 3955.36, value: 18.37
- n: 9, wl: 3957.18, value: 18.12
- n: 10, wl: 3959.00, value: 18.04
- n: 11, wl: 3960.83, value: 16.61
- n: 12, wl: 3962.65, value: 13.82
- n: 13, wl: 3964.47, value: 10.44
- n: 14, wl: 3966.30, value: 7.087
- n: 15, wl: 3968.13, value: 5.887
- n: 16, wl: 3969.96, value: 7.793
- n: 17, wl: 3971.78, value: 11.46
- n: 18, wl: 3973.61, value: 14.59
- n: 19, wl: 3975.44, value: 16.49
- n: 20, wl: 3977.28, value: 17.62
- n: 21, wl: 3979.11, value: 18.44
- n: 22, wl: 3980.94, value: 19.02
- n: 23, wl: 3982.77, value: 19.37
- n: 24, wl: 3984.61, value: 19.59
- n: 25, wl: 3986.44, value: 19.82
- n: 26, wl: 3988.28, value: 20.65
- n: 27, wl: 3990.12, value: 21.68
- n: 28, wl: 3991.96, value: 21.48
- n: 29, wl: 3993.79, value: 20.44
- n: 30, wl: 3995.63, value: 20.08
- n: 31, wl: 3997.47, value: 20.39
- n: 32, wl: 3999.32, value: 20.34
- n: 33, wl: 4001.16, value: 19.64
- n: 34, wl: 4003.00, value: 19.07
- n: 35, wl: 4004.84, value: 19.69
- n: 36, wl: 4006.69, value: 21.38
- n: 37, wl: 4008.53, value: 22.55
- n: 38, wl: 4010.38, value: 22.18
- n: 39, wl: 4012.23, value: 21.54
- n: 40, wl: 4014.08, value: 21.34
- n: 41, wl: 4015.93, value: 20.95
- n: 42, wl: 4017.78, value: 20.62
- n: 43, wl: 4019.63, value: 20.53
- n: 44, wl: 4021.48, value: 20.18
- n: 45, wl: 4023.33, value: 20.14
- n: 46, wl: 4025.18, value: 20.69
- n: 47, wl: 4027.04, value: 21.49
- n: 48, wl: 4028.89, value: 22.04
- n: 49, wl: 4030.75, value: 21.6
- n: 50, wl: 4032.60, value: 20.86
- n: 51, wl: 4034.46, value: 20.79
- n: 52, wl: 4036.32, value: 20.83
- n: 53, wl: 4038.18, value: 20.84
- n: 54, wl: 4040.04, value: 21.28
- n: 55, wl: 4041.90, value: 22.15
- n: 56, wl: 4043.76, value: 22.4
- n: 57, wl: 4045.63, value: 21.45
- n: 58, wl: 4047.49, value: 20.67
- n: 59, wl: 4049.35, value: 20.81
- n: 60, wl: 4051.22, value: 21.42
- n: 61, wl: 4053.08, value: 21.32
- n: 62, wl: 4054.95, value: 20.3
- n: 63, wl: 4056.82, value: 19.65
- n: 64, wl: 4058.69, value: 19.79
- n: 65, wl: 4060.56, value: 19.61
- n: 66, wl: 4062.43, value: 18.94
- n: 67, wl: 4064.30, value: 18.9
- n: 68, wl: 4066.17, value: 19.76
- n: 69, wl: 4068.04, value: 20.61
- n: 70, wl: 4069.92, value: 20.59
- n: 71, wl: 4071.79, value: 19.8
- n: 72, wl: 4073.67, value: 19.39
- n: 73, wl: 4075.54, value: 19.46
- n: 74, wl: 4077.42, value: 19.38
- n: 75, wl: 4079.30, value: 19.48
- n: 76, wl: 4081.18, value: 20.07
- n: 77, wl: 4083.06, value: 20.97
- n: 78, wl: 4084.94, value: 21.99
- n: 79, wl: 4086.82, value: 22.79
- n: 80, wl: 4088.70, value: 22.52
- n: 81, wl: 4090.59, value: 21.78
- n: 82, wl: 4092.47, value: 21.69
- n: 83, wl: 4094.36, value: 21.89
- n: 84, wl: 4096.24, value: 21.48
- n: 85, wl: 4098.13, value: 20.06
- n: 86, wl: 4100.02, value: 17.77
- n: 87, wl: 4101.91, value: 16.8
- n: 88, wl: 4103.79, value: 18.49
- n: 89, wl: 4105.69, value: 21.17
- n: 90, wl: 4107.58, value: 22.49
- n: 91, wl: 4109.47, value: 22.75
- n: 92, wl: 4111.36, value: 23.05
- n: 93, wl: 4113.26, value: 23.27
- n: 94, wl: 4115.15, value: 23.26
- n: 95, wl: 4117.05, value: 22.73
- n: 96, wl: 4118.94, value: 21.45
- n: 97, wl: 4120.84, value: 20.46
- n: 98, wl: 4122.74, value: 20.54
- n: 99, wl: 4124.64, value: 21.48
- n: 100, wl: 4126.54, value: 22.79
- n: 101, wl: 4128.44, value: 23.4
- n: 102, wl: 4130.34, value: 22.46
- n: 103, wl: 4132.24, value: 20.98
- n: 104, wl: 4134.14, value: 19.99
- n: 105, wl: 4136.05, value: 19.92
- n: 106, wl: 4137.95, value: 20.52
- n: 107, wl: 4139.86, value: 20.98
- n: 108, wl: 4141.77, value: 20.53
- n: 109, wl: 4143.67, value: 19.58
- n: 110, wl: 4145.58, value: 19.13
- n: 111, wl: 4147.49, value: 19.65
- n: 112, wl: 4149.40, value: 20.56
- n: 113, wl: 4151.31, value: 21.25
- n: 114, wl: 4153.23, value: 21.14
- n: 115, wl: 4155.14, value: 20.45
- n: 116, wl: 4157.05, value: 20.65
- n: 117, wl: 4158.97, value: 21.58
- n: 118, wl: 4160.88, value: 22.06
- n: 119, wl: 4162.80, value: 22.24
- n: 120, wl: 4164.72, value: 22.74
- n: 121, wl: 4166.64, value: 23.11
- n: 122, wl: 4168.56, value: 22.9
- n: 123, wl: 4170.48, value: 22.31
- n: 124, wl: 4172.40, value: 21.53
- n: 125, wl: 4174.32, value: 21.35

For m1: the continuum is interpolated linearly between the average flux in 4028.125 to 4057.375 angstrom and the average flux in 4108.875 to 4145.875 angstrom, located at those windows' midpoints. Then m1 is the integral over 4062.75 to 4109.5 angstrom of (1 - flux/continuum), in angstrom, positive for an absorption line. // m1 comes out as 2.00 angstrom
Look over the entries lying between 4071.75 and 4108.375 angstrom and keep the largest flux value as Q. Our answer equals 22.79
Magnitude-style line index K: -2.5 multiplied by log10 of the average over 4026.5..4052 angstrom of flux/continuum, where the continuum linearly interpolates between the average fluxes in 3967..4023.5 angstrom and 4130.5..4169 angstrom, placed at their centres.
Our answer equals -0.10 mag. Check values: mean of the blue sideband 18.8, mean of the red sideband 21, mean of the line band 21.3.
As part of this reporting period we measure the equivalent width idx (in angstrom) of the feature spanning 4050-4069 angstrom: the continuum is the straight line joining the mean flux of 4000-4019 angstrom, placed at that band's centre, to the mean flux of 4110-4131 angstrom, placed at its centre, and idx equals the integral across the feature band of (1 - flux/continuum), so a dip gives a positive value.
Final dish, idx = 1.3 angstrom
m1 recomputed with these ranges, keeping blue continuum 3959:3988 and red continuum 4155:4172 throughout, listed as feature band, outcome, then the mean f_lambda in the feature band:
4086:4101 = -1.44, 21.2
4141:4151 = 0.67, 20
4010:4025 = -4.02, 20.9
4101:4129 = -1.91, 21.6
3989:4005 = -4.76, 20.4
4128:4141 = -0.09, 21.1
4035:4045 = -2.38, 21.5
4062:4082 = -1.22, 19.7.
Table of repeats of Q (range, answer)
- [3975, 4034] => 22.55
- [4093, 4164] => 23.4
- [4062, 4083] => 20.61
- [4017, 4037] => 22.04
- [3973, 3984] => 19.37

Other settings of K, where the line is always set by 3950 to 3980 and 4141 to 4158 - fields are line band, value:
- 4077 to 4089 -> -0.15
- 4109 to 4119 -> -0.19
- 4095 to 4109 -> -0.06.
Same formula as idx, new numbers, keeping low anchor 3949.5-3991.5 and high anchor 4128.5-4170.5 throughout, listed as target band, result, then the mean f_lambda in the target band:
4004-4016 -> -2.9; 21.4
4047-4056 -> -1.2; 20.9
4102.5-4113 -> -0.8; 21.5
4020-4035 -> -2.7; 21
